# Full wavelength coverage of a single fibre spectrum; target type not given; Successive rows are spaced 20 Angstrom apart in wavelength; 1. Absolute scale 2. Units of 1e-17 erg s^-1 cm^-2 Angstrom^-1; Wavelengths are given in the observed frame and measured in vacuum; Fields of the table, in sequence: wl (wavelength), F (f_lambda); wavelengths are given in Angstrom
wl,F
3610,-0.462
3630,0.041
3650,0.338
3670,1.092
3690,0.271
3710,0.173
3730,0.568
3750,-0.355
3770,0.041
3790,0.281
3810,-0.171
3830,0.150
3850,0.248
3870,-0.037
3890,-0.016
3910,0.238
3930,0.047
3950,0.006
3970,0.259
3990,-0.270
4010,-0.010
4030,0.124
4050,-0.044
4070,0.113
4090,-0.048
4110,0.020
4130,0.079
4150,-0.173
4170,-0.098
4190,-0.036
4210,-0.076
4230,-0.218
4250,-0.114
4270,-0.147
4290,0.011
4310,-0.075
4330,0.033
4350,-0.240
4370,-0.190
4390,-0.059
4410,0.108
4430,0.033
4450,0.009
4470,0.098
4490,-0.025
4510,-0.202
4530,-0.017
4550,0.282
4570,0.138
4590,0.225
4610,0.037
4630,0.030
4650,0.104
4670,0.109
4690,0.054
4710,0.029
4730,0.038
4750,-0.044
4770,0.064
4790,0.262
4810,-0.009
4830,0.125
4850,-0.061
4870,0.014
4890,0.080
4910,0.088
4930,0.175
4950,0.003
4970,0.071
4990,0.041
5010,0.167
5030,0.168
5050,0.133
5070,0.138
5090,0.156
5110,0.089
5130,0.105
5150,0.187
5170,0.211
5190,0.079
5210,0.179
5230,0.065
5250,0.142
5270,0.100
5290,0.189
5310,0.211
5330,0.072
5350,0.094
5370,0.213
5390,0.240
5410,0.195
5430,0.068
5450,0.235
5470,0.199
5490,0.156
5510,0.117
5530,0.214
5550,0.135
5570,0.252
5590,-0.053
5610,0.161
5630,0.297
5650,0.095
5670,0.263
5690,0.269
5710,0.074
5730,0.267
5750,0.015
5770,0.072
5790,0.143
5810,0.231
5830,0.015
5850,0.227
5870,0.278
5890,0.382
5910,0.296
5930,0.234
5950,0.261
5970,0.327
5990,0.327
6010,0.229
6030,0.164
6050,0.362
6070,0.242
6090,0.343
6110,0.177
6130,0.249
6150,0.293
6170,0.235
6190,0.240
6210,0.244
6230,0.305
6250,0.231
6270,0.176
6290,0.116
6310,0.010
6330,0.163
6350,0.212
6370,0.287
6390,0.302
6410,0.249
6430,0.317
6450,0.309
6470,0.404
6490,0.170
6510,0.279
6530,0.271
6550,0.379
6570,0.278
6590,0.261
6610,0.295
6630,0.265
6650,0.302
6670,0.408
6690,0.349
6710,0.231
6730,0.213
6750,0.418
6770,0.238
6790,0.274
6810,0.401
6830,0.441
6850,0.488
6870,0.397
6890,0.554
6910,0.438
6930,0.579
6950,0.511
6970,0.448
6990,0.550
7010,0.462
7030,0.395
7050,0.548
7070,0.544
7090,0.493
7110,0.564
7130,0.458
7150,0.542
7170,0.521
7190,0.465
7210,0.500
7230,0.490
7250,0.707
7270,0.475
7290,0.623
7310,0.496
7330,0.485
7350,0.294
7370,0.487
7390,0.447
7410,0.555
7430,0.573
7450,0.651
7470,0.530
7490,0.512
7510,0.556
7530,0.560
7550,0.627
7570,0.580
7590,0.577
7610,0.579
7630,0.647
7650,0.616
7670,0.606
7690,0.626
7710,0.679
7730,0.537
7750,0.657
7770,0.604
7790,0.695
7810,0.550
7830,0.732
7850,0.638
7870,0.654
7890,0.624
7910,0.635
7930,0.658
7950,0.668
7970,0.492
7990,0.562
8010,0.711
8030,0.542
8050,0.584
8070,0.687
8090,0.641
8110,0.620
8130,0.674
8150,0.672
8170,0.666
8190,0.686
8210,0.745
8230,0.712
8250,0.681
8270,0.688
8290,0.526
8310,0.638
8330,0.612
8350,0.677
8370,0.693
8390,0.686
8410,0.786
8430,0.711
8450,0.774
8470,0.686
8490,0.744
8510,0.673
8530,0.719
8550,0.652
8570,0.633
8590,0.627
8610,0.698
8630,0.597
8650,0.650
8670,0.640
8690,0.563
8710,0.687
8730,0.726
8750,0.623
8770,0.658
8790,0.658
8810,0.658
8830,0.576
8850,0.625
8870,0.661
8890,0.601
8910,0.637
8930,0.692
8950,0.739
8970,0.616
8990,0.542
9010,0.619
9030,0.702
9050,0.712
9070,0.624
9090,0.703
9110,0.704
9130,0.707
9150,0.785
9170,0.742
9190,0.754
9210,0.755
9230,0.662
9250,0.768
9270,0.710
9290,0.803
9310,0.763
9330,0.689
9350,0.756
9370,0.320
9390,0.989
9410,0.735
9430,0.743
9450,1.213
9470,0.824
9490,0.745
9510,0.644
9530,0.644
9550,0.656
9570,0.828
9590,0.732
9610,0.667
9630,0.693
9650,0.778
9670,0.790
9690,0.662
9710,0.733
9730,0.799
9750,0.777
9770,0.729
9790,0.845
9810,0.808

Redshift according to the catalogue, 0.71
